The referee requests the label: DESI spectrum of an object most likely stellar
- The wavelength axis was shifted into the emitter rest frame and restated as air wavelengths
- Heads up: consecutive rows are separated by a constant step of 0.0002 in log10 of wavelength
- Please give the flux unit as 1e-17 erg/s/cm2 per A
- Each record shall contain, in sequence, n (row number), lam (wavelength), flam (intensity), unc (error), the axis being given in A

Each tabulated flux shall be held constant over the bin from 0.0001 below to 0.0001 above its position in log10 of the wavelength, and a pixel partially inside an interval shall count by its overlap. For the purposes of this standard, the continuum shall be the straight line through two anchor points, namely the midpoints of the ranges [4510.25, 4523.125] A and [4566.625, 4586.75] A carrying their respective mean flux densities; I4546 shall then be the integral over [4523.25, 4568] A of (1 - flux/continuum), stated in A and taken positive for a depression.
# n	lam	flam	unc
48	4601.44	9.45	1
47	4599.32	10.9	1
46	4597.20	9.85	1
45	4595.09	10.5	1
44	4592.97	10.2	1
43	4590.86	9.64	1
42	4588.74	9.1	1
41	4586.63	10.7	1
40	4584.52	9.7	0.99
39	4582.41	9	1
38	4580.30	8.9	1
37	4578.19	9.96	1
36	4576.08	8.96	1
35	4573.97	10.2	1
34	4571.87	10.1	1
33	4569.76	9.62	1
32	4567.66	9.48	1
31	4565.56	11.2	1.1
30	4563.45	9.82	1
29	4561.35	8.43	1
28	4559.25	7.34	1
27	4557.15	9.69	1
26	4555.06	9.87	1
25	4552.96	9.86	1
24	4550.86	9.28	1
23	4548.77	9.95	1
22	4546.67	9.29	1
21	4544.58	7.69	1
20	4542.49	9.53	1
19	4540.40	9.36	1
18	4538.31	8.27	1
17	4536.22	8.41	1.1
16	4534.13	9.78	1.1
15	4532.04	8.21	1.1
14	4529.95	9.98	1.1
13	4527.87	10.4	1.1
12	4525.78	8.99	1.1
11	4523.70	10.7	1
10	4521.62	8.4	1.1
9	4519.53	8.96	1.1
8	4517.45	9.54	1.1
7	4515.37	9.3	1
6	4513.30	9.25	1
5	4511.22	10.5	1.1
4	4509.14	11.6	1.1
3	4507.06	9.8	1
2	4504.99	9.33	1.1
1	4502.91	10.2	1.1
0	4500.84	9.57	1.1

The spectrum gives 0.8 A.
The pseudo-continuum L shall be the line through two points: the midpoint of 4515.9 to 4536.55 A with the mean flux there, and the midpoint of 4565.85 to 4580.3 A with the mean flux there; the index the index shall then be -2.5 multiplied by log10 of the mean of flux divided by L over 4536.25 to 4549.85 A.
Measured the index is 0.06 mag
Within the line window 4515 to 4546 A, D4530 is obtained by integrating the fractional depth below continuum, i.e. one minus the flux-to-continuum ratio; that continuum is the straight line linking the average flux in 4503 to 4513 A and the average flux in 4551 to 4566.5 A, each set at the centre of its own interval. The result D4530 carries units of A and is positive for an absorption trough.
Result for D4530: 2.2 A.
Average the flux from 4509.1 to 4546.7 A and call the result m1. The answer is 9.32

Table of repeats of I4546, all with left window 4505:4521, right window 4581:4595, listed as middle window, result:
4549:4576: 0.55 A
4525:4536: 0.41 A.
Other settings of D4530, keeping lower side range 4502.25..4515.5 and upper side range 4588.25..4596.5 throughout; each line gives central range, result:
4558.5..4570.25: 0.7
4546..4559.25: 0.6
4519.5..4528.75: 0.4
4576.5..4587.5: 0.4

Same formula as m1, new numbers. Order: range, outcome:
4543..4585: 9.42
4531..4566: 9.14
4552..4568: 9.46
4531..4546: 8.77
